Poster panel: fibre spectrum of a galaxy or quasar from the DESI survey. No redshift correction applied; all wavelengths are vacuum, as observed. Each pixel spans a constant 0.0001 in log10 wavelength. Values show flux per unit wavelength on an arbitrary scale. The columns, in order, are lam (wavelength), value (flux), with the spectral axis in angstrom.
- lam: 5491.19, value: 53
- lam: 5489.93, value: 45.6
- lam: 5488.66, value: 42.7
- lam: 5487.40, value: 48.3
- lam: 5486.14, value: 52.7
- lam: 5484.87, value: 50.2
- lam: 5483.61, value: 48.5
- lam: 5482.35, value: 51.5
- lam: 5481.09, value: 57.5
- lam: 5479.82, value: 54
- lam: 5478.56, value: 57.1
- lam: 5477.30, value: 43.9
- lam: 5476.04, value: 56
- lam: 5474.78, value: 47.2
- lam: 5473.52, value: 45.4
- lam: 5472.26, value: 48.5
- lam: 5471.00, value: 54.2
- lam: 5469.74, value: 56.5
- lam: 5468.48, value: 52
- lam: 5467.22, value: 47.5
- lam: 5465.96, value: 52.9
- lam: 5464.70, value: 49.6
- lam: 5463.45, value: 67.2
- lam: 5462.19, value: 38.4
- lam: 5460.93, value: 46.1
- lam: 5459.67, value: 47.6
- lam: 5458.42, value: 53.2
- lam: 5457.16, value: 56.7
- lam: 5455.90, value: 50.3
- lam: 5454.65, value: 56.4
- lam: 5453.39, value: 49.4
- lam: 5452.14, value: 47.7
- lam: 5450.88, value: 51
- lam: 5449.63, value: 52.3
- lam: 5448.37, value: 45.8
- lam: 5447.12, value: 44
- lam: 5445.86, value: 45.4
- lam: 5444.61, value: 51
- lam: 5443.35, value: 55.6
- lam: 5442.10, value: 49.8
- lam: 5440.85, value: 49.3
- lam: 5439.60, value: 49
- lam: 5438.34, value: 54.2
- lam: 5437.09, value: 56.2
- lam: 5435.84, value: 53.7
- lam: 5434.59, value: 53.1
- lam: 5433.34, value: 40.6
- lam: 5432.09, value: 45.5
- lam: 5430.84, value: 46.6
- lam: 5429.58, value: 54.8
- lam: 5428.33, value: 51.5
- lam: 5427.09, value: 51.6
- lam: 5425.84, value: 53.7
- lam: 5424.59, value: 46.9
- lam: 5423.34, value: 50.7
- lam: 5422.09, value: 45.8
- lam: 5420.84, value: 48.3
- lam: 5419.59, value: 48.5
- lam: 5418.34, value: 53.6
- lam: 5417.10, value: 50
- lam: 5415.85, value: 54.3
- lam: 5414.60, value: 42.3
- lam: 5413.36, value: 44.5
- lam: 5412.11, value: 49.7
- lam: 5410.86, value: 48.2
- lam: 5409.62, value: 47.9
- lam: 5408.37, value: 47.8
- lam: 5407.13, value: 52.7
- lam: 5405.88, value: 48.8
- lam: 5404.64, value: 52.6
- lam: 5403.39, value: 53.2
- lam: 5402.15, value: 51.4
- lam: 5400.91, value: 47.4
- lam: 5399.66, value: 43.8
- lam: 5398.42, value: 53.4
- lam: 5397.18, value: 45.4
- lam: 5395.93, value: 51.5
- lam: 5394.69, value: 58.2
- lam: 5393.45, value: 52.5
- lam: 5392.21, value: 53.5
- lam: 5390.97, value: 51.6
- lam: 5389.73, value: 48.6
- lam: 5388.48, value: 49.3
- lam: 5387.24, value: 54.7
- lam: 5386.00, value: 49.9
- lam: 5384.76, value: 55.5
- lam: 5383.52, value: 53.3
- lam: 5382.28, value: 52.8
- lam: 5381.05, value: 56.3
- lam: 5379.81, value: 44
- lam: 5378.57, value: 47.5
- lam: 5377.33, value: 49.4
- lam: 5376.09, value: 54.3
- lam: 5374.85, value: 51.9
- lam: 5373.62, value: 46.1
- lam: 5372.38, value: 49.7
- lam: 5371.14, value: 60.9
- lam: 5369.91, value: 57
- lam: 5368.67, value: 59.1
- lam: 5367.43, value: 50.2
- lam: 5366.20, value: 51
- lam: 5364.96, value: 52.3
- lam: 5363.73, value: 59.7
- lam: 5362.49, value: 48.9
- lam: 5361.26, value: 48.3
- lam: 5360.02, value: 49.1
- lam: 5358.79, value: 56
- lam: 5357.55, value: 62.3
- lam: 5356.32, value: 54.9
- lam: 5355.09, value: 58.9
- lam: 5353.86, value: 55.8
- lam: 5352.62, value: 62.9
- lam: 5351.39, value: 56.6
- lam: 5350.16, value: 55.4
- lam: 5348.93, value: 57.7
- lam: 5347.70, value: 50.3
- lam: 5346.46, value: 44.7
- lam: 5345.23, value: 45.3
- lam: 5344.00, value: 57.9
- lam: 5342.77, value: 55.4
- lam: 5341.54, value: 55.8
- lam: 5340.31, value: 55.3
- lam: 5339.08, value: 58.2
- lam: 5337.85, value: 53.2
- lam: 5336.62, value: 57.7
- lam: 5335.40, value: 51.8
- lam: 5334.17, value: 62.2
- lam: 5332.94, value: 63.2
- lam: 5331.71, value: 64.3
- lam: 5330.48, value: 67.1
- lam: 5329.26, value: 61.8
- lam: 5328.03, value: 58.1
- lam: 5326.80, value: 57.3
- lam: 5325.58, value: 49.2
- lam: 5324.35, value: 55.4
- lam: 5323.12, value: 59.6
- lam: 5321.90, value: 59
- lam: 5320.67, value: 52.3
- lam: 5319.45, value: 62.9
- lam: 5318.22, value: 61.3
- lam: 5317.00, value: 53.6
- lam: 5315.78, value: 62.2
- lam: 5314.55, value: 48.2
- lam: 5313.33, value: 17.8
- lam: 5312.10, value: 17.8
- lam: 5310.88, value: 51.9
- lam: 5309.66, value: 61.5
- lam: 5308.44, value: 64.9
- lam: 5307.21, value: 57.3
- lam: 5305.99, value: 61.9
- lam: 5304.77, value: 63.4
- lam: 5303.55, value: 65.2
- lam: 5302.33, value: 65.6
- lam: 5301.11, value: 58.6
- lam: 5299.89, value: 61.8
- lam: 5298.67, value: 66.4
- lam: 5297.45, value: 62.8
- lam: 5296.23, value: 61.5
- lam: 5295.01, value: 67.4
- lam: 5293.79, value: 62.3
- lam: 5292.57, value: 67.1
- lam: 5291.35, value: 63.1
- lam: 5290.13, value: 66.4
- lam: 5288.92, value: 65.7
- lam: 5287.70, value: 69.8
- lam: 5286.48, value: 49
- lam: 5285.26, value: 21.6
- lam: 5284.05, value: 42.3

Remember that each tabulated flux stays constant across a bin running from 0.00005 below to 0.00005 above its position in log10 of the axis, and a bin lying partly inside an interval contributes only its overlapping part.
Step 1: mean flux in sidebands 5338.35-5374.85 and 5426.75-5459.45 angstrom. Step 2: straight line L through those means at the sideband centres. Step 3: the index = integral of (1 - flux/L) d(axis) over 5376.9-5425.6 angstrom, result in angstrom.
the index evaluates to 2.0 angstrom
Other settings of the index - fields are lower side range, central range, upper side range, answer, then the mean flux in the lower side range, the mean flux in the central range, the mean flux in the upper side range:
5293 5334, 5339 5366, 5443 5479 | 0.7 angstrom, 57.8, 54.5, 50.6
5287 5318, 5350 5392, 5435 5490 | 1.5 angstrom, 58.6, 53.3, 50.8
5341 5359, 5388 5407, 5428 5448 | 0.6 angstrom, 55.3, 50.8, 49.9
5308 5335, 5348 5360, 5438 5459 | -0.7 angstrom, 55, 57.2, 50.6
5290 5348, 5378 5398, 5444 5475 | 0.8 angstrom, 57.2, 51.6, 50.3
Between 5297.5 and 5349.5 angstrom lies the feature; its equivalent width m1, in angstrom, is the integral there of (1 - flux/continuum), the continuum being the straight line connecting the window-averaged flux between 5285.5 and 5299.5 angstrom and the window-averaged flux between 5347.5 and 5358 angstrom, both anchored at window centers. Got 3.31 angstrom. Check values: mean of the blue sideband 62.6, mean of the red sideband 57.4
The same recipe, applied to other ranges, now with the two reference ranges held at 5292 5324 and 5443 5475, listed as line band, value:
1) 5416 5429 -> 0.5 angstrom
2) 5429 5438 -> 0.3 angstrom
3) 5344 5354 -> 0.3 angstrom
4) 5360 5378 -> 0.7 angstrom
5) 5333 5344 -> -0.1 angstrom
